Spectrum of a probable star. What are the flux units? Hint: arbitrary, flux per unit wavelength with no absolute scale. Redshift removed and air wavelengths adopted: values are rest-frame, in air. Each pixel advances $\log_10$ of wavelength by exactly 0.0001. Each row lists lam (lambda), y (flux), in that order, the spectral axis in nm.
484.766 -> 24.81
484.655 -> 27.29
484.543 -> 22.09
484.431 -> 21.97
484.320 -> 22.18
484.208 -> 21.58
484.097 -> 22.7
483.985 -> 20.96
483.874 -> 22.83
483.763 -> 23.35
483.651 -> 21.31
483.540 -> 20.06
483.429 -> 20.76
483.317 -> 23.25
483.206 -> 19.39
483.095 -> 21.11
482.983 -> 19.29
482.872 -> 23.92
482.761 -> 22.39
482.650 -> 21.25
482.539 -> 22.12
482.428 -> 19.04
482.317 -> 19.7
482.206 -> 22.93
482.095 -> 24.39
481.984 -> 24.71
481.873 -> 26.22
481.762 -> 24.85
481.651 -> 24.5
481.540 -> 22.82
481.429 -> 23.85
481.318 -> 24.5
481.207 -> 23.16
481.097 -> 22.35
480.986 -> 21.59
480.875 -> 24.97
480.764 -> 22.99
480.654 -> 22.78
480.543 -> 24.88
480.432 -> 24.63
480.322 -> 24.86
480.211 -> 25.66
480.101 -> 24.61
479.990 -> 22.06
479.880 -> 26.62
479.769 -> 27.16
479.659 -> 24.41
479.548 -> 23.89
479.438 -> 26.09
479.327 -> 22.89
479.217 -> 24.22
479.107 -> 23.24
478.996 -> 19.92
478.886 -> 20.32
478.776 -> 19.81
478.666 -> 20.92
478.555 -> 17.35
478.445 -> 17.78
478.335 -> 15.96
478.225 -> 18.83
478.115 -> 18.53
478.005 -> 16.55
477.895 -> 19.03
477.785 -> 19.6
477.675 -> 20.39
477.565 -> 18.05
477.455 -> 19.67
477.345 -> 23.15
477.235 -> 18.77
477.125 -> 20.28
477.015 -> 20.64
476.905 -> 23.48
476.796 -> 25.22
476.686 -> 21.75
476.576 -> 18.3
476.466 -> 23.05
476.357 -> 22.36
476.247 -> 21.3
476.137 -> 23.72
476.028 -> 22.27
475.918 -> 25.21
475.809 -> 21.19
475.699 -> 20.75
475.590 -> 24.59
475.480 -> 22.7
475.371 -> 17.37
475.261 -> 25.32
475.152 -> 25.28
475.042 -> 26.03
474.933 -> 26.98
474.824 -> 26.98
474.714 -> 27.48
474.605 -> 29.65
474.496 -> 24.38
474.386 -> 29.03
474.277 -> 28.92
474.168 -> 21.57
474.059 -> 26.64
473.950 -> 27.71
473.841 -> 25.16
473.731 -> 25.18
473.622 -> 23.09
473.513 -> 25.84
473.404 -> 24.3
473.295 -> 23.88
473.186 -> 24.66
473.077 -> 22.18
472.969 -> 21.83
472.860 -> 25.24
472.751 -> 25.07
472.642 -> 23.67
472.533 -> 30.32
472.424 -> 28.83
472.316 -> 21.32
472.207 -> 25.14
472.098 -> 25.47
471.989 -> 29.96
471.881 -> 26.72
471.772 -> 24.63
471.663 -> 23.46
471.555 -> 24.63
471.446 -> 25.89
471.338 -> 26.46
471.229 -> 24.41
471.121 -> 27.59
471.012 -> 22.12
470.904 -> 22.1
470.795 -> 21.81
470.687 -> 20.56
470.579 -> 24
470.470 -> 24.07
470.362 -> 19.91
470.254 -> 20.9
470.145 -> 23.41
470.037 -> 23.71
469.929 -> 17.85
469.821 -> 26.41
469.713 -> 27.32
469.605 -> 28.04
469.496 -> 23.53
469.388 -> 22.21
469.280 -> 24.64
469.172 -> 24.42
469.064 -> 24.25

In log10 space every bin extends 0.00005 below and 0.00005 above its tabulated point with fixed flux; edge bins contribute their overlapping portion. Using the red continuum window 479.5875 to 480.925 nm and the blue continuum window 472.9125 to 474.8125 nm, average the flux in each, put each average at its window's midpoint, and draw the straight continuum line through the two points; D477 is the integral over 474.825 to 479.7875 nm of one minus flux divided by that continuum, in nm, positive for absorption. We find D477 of 0.66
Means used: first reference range 25.4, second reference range 24.6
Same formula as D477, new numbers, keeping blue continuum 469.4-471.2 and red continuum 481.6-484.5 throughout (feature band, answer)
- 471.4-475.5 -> -0.41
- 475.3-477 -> 0.04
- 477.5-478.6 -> 0.21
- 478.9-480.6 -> -0.13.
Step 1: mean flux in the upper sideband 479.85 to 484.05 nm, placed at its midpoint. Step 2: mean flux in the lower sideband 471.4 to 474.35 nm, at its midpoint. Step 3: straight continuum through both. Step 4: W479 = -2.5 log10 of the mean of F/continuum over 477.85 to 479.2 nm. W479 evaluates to 0.23 mag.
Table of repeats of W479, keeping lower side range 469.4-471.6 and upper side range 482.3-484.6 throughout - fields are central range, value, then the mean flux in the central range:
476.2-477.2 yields 0.04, 21.8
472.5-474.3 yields -0.08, 24.9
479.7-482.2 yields -0.11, 24.3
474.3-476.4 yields -0.07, 24.4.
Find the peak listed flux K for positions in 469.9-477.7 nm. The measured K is 30.32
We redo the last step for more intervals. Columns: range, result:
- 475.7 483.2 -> 27.16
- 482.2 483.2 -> 23.92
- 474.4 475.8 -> 29.65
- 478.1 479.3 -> 24.22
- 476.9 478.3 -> 23.48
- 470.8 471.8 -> 27.59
